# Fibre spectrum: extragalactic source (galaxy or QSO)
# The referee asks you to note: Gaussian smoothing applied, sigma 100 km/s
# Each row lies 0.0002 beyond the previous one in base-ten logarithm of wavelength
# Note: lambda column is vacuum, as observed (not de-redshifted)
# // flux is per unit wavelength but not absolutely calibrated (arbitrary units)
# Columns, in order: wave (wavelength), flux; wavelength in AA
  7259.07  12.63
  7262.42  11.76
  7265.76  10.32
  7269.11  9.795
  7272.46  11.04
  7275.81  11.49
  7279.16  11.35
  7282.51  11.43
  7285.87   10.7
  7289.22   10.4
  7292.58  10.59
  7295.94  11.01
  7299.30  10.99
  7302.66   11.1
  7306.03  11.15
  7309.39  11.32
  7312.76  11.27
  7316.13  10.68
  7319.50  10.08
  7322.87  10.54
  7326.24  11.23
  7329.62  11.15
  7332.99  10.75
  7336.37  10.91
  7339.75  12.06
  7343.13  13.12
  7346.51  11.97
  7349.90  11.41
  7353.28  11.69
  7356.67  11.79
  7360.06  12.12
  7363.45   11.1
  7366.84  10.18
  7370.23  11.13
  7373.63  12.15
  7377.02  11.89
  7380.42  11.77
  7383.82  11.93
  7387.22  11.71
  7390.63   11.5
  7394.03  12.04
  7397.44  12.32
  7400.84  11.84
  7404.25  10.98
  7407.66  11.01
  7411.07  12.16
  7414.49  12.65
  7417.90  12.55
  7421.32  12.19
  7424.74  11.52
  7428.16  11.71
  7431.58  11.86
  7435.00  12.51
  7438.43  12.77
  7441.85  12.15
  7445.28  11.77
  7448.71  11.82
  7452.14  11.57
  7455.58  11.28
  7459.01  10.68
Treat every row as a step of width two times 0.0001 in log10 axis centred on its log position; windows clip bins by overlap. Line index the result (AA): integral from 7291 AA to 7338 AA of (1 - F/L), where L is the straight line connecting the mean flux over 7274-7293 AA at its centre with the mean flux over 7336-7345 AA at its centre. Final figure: 2.99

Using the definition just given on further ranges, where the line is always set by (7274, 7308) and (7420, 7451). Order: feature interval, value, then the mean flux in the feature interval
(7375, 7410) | 0.04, 11.7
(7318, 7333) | 0.67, 10.8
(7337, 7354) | -0.89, 12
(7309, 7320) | 0.32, 10.9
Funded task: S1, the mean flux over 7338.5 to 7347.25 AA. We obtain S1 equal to 12.4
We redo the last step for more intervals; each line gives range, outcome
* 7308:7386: 11.4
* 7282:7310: 10.9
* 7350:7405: 11.6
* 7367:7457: 11.8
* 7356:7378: 11.5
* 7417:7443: 12.1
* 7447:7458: 11.5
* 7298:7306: 11.1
